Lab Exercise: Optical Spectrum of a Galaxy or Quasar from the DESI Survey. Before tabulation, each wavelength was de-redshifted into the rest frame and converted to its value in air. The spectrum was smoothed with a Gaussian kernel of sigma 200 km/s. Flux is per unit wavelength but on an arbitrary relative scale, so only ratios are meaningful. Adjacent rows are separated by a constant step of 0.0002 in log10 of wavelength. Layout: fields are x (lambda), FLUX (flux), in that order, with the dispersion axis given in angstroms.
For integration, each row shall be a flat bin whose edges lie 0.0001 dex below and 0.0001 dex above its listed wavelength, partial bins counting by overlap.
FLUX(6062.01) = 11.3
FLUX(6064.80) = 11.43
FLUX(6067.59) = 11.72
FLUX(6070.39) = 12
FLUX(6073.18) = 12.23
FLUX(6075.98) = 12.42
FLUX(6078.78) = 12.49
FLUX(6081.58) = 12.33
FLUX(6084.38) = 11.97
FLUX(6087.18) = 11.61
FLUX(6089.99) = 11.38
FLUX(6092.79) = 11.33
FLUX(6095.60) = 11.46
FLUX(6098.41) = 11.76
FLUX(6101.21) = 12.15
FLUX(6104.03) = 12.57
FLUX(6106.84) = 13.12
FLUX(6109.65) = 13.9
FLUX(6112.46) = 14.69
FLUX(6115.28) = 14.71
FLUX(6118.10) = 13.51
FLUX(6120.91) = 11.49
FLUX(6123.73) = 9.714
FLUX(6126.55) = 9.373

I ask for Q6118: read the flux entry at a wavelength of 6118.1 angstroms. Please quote 13.51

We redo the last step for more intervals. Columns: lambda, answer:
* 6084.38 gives 11.97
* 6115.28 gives 14.71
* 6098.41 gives 11.76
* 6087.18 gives 11.61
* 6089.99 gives 11.38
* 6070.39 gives 12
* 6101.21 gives 12.15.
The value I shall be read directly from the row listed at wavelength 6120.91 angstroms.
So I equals 11.49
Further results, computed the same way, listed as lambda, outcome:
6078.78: 12.49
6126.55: 9.373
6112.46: 14.69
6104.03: 12.57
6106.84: 13.12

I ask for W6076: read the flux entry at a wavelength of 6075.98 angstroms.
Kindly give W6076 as 12.42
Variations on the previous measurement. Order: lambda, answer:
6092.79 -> 11.33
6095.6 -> 11.46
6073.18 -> 12.23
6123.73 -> 9.714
